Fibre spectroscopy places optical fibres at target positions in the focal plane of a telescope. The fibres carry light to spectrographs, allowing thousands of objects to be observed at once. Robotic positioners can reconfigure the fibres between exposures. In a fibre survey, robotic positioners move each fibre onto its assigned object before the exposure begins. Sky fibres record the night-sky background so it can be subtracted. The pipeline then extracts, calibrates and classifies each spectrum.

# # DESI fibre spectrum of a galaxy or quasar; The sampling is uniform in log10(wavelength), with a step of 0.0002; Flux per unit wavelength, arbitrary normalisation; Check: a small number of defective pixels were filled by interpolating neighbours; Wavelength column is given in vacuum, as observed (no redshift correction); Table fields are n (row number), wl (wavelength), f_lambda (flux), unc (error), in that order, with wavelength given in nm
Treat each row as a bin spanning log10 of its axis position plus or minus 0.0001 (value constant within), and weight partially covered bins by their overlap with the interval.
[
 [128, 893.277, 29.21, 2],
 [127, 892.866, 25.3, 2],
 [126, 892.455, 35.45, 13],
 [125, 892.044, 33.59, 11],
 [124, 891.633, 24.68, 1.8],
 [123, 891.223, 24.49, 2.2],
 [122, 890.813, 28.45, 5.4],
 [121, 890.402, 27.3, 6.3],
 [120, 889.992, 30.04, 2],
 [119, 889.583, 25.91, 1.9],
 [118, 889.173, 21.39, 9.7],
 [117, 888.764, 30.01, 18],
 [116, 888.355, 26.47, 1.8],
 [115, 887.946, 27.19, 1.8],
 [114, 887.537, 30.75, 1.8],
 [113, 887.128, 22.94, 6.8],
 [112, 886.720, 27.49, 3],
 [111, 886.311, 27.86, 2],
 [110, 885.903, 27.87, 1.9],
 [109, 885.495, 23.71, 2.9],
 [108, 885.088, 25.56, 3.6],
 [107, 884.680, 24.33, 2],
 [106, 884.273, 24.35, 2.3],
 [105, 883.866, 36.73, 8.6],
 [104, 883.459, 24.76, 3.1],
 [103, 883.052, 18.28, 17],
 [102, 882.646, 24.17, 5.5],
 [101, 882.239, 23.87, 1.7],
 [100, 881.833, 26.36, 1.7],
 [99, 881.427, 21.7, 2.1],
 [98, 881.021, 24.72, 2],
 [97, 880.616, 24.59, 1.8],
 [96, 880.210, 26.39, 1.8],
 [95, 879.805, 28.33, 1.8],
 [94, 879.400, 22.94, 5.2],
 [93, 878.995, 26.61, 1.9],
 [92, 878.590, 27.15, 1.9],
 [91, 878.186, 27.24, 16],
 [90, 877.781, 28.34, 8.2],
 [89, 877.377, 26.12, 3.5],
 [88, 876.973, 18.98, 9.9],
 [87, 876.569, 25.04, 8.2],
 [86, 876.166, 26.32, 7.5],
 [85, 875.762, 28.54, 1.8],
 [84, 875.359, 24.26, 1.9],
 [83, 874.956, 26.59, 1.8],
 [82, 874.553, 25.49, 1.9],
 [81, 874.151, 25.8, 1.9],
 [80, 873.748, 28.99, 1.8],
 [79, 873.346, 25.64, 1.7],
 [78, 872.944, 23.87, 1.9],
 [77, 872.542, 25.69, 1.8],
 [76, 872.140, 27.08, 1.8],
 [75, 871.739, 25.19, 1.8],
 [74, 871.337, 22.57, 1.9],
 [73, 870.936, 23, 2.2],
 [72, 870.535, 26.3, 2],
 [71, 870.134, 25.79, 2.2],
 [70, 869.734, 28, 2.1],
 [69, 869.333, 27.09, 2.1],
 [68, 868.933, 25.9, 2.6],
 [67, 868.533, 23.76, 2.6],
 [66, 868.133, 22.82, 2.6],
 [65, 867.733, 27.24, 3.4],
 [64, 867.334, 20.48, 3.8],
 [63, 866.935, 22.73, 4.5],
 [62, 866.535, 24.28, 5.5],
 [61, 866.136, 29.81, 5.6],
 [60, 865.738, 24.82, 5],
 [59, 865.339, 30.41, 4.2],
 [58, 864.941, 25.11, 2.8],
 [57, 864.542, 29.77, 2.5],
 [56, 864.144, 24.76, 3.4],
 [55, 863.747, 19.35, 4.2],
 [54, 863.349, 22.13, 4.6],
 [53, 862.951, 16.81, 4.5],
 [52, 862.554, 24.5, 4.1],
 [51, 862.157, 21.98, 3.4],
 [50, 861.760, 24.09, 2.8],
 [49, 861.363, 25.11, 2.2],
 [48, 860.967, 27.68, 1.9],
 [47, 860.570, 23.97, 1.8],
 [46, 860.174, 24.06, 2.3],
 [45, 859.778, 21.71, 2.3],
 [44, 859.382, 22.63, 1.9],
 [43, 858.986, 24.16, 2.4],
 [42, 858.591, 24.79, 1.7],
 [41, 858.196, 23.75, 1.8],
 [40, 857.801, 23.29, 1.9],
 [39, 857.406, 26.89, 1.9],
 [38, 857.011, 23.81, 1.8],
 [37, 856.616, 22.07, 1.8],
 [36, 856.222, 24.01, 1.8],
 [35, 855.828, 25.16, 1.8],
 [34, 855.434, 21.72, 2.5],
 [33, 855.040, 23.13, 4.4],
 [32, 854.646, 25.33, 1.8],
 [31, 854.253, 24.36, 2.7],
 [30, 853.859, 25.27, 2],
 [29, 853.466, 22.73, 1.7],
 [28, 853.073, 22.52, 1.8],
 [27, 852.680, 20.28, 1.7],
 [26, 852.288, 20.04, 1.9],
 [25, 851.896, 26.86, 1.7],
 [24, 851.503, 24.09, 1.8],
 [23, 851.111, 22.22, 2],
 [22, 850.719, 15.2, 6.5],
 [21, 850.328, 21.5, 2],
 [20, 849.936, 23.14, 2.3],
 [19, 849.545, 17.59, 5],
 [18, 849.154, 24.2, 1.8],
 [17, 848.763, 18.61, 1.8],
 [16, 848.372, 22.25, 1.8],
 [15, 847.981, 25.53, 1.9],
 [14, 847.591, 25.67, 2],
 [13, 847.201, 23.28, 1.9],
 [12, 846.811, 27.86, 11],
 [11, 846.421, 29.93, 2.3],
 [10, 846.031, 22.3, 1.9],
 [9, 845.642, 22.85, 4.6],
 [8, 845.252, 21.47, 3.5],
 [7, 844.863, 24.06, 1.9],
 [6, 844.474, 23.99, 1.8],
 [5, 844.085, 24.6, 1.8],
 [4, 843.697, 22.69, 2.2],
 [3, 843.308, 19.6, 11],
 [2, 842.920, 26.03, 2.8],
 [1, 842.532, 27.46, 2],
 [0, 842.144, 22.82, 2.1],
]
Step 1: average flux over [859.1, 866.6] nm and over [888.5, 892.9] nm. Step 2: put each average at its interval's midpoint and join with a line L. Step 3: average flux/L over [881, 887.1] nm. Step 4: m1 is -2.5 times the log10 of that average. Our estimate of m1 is 0.071 mag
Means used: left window 24.4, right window 28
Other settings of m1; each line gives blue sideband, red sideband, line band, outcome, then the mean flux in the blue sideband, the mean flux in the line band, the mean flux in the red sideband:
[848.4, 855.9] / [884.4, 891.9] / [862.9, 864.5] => 0.08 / 22.3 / 22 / 26.5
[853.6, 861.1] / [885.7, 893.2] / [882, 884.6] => 0.07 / 24.1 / 25.3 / 27.7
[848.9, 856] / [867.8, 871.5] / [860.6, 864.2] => 0.05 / 22.5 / 22.9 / 25.1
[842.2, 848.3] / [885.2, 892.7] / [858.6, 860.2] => 0.10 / 24.4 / 23.2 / 27.5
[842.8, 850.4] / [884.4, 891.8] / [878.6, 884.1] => 0.02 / 23.4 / 25.4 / 26.5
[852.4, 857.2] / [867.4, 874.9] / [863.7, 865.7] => -0.07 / 23.3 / 26.3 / 25.5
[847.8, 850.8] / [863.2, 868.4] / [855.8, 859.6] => -0.04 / 21.2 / 24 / 24.9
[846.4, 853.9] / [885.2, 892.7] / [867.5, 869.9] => -0.03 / 22.7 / 25.7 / 27.5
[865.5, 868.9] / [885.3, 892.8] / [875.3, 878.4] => 0.01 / 24.6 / 25.7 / 27.5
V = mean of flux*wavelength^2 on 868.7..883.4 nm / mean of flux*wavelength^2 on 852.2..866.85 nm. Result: 1.10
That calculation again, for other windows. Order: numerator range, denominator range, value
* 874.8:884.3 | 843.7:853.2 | 1.20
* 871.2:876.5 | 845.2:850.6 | 1.18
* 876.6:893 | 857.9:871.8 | 1.13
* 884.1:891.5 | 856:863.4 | 1.20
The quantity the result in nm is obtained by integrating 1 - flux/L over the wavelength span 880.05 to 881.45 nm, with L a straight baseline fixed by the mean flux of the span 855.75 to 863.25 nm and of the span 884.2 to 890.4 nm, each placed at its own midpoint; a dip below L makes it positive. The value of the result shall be 0.06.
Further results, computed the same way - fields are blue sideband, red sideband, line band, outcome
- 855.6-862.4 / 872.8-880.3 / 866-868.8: 0.07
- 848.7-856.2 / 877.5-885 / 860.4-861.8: -0.12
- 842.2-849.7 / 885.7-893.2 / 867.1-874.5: 0.19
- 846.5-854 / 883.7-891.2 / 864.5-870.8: -0.27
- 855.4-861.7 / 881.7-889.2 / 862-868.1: 0.09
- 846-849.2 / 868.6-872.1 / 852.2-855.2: 0.21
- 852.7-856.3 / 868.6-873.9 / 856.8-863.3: 0.17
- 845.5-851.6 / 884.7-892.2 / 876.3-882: 0.13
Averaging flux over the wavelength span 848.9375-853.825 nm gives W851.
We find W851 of 21.8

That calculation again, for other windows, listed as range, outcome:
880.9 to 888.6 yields 25.8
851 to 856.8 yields 23.3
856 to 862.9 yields 23.9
